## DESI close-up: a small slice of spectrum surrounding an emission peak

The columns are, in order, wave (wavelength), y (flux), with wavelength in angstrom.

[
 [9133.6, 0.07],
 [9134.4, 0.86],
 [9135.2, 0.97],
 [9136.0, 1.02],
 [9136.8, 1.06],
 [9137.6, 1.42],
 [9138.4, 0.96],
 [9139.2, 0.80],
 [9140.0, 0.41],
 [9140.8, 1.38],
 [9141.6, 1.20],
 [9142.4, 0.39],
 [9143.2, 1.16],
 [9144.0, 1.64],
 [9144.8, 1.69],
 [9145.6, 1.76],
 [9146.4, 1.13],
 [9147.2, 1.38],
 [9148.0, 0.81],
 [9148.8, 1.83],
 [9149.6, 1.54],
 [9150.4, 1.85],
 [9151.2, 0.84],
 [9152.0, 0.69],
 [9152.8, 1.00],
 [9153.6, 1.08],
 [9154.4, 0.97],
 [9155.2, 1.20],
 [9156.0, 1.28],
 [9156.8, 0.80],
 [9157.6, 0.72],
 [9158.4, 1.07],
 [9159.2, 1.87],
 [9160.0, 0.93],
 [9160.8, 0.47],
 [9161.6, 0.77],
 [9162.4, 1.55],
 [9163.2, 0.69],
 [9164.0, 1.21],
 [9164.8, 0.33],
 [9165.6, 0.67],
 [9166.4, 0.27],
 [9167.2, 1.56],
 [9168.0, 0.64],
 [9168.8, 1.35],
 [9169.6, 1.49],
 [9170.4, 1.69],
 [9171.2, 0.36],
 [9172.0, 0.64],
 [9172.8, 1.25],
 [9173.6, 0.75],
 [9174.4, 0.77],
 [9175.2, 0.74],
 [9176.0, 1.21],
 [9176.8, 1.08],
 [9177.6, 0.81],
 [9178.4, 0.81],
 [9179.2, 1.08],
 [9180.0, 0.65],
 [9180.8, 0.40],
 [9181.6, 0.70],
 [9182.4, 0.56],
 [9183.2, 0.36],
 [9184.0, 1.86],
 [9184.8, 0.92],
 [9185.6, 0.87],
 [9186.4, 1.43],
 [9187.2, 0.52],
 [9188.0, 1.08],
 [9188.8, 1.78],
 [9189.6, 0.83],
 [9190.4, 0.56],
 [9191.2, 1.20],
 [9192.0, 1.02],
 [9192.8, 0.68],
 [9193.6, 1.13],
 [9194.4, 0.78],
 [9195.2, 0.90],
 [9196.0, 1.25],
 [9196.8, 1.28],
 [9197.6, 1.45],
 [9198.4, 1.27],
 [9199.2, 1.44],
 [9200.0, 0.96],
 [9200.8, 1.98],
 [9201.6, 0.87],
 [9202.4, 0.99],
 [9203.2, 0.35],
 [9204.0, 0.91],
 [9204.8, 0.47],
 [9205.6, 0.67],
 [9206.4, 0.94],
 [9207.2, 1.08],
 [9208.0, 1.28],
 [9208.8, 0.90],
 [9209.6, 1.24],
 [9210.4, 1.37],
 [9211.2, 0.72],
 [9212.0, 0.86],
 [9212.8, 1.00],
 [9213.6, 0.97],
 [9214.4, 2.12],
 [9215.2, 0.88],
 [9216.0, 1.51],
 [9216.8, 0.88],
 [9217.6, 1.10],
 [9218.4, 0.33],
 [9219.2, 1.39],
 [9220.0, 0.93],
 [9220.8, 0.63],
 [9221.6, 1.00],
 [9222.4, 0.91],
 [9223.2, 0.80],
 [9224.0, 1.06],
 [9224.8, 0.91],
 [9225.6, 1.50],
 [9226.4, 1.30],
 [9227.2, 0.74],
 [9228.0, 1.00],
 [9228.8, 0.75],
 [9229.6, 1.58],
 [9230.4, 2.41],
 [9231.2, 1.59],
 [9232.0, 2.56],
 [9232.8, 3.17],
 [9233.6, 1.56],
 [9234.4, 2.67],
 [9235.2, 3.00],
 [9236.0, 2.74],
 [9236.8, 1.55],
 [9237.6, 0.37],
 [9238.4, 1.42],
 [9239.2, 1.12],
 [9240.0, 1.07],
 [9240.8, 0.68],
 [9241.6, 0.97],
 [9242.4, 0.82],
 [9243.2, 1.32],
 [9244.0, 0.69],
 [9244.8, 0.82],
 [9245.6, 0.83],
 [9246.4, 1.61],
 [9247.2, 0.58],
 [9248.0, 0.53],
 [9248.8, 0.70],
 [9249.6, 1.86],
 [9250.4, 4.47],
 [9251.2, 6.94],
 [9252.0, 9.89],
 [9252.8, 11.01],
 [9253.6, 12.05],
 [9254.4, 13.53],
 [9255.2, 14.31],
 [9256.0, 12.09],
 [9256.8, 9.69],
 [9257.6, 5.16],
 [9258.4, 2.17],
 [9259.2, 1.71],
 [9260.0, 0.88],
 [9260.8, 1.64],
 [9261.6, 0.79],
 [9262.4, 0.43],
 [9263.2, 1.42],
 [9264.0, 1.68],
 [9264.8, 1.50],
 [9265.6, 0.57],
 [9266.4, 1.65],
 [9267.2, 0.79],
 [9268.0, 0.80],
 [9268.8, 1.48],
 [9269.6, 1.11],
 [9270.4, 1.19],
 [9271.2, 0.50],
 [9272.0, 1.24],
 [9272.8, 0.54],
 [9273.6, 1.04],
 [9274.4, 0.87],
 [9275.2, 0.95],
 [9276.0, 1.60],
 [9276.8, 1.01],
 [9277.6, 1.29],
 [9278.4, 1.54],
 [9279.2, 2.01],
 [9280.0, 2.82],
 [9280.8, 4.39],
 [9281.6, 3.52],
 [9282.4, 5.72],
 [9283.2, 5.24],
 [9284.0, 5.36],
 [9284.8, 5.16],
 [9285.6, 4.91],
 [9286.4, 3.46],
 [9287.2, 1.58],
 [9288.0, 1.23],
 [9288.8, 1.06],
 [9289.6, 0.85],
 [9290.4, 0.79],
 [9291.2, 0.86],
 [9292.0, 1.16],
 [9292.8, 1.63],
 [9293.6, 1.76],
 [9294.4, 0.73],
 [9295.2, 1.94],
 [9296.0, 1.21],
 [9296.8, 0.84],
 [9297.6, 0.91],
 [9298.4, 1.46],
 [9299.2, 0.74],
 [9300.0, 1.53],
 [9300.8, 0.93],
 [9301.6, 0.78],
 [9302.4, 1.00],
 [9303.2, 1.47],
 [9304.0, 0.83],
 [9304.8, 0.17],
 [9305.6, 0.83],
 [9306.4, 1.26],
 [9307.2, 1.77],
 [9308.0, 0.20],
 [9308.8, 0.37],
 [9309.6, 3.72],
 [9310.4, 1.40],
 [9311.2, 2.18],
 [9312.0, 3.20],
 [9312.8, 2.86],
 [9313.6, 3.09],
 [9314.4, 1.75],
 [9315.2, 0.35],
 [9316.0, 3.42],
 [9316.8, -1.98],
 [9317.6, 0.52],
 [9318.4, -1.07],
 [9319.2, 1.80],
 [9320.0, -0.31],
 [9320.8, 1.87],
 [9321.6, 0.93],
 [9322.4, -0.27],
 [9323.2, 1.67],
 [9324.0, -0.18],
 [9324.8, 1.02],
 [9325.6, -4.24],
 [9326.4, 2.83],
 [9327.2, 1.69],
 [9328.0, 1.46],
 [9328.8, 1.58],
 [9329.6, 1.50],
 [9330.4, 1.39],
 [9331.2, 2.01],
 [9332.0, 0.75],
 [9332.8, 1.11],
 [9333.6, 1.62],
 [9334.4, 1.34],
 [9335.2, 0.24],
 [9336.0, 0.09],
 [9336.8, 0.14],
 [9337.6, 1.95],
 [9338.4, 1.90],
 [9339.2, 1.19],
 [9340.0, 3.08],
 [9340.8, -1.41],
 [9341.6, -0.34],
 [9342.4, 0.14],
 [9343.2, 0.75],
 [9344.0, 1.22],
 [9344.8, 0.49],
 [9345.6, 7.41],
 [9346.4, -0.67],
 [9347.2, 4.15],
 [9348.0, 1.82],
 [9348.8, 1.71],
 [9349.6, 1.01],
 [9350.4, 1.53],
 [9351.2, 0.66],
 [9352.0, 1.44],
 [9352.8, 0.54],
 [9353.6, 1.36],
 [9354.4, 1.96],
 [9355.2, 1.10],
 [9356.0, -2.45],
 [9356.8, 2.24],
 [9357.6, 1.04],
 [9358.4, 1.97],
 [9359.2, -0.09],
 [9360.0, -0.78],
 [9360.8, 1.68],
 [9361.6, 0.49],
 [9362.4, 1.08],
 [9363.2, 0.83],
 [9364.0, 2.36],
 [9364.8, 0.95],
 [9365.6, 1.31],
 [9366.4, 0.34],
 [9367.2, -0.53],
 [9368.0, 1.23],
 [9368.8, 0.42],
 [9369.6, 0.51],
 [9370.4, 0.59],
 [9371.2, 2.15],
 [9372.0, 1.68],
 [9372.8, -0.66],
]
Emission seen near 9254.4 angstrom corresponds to H-alpha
